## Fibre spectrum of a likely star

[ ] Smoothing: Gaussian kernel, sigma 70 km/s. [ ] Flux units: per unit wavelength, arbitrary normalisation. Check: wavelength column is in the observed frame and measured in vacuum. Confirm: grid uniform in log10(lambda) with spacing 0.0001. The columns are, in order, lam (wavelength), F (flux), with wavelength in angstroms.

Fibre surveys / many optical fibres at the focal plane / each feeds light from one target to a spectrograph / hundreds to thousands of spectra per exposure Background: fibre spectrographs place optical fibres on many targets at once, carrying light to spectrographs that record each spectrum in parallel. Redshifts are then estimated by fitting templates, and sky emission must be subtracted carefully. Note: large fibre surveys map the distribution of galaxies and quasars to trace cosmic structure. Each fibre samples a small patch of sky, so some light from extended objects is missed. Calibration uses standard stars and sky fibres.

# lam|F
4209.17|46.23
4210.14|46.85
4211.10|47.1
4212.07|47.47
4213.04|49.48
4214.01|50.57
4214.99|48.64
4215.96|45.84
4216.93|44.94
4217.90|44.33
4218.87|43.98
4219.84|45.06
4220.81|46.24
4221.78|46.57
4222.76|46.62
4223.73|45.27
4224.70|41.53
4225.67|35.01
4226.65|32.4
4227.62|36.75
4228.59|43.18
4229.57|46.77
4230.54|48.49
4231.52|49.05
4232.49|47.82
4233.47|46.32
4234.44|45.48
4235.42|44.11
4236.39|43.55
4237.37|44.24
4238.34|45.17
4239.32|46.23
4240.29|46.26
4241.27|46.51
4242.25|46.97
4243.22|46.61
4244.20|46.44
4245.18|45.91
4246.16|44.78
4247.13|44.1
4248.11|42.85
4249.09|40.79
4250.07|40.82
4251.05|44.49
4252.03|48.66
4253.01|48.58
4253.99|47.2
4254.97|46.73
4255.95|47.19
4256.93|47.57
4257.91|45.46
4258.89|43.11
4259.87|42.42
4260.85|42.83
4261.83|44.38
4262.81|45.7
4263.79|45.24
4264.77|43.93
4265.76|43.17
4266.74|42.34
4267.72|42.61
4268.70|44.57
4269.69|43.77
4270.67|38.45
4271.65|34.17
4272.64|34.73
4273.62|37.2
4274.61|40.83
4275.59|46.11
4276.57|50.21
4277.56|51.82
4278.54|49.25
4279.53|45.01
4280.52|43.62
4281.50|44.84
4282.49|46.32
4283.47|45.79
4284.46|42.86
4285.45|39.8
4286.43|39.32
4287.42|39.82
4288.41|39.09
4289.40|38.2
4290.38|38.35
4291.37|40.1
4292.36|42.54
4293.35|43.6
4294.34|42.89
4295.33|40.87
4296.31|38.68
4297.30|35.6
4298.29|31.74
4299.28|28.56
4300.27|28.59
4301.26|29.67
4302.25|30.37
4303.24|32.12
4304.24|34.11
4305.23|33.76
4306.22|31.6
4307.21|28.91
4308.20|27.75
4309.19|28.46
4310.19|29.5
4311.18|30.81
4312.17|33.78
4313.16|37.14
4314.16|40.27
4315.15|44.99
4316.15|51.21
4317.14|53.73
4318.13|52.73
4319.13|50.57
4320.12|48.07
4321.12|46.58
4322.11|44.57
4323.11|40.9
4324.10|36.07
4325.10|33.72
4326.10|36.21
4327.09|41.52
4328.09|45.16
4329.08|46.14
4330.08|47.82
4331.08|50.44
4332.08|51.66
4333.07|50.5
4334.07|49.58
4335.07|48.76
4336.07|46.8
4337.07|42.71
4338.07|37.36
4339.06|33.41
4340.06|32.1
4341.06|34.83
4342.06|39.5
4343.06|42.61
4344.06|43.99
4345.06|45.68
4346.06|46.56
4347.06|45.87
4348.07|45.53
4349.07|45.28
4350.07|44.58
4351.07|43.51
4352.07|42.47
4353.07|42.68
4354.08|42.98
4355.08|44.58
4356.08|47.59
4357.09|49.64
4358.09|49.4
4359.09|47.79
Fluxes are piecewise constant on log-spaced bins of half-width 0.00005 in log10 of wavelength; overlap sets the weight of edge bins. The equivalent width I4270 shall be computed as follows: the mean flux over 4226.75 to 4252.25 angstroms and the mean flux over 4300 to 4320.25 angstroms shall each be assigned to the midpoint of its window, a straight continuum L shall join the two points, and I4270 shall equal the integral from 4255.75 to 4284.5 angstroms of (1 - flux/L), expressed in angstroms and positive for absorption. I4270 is -1.68 angstroms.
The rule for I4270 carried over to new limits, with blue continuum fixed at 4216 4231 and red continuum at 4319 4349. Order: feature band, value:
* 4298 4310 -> 3.6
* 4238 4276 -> -0.6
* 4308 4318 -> 1.1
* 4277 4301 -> 1.5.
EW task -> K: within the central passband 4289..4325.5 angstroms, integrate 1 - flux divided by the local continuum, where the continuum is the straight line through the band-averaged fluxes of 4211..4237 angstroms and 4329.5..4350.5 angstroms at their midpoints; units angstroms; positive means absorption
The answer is 5.3 angstroms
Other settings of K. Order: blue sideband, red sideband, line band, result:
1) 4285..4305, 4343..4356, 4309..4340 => -1.5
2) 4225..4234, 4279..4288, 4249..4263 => -0.7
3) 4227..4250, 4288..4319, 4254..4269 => -0.9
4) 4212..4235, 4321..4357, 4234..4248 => -0.2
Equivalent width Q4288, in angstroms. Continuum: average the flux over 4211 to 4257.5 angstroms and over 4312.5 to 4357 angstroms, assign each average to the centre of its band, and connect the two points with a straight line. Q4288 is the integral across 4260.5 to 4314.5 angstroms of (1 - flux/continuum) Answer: 6.8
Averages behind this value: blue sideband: 45.2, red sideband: 44.1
